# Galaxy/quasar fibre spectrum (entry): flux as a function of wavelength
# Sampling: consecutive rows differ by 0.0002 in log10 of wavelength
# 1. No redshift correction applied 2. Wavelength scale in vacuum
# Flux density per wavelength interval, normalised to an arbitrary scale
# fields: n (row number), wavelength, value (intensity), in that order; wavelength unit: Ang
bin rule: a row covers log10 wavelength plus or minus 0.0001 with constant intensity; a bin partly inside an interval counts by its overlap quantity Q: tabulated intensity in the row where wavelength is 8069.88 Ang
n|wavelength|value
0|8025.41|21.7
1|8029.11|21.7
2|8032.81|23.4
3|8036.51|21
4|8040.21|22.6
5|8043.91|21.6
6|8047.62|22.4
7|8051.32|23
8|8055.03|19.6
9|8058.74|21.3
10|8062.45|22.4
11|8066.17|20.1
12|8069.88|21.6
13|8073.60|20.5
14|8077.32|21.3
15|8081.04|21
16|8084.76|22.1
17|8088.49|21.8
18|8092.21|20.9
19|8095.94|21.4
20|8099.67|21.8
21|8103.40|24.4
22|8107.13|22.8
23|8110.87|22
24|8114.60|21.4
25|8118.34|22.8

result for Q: 21.6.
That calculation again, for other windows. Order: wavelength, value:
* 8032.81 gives 23.4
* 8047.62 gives 22.4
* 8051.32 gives 23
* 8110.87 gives 22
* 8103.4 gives 24.4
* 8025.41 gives 21.7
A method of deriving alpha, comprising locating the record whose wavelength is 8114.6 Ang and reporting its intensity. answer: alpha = 21.4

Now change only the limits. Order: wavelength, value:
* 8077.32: 21.3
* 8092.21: 20.9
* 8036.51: 21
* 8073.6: 20.5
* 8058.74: 21.3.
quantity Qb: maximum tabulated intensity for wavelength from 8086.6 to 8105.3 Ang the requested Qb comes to 24.4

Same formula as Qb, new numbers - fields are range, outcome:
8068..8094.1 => 22.1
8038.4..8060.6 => 23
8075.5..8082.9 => 21.3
